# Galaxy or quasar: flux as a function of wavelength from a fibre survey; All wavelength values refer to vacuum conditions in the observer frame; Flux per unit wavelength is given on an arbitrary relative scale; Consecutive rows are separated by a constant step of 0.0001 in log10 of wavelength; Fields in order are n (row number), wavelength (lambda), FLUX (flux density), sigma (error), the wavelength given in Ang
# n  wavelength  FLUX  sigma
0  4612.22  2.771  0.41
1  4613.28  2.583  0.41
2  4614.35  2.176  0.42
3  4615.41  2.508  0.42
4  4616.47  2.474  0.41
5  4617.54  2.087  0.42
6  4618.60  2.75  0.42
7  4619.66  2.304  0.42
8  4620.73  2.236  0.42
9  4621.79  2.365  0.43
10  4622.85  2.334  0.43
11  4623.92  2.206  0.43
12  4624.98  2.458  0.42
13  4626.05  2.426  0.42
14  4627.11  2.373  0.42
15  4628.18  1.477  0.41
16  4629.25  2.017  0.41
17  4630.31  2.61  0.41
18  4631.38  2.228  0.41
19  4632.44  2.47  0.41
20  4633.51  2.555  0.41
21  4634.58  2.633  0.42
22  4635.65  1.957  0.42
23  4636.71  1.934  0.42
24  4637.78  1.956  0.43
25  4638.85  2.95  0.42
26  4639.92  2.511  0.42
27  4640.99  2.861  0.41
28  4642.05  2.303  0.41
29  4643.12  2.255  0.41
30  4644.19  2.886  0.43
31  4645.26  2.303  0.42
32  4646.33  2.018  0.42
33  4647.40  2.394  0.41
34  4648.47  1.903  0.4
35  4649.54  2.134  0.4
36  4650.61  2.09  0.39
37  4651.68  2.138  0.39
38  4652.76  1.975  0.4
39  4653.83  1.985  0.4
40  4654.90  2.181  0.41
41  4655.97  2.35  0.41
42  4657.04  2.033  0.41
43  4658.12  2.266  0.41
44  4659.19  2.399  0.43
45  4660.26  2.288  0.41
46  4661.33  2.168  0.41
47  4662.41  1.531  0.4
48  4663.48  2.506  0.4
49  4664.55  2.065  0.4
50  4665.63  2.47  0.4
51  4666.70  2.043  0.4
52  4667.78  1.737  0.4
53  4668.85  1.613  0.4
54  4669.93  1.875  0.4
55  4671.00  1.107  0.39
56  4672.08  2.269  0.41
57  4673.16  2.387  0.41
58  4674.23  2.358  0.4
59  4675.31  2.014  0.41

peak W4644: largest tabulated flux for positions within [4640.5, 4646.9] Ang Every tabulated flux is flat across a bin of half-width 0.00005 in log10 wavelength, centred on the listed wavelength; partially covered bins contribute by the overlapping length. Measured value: 2.886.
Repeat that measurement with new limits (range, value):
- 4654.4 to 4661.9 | 2.399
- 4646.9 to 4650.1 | 2.394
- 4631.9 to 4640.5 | 2.95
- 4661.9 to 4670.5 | 2.506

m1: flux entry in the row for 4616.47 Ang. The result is 2.474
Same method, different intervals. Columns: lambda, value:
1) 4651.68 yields 2.138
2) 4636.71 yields 1.934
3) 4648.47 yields 1.903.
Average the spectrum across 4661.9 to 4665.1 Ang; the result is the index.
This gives 2.04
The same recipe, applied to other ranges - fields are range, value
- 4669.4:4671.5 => 1.5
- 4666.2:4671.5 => 1.68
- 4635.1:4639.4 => 2.2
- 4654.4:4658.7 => 2.21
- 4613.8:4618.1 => 2.31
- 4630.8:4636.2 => 2.37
